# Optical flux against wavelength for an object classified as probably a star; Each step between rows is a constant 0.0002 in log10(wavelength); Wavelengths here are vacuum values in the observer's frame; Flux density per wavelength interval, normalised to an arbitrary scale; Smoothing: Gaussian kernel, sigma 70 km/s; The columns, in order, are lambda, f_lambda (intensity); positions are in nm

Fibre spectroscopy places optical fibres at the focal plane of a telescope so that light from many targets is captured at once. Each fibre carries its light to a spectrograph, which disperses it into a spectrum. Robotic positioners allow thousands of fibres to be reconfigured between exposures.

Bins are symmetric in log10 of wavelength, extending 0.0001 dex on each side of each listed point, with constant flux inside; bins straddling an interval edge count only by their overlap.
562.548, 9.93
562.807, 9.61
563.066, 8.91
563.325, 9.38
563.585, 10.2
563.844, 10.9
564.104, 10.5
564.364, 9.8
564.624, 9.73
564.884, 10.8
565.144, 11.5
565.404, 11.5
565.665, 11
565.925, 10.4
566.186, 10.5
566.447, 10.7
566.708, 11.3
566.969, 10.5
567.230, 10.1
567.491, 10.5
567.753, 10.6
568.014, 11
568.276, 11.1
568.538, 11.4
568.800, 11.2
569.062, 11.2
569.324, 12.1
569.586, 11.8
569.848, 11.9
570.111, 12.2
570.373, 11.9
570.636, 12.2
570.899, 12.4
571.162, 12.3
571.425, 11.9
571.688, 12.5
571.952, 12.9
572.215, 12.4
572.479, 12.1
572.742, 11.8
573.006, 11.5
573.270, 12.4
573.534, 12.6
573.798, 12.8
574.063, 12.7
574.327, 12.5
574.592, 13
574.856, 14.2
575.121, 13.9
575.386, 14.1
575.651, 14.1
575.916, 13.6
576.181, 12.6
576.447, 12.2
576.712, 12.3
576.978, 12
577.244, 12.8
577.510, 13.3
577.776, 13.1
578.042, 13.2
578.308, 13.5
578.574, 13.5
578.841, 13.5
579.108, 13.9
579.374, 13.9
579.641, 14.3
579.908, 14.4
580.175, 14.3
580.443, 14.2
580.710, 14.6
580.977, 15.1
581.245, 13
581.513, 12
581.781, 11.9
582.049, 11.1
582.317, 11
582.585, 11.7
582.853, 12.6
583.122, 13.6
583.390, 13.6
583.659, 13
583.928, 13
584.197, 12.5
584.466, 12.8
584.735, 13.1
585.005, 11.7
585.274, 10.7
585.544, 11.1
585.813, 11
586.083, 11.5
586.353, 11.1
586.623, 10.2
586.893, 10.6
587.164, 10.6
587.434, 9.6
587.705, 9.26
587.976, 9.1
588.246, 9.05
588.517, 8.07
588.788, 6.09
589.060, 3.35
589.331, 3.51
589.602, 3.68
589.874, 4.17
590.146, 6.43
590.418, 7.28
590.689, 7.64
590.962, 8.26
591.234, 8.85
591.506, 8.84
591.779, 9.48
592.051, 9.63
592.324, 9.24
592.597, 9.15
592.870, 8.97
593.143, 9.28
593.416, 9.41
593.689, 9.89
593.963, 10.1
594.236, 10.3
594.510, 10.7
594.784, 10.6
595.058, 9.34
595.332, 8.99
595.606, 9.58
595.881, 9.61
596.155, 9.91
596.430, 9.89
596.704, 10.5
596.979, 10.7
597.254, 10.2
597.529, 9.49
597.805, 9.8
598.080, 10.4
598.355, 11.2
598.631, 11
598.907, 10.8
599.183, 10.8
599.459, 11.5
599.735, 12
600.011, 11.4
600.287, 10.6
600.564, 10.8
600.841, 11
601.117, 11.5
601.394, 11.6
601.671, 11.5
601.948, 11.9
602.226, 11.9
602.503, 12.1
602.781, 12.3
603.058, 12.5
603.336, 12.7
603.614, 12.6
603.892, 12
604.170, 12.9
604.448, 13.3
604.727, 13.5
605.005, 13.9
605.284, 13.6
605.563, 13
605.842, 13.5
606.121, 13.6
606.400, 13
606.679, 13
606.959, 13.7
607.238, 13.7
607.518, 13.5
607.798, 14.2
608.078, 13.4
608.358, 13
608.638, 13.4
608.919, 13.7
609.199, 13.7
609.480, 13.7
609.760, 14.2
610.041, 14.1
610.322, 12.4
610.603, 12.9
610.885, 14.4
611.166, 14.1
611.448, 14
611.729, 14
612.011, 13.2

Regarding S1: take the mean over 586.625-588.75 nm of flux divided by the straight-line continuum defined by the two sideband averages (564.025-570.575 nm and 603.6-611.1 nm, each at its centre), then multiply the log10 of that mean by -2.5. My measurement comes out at 0.29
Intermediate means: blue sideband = 11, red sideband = 13.4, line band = 9.36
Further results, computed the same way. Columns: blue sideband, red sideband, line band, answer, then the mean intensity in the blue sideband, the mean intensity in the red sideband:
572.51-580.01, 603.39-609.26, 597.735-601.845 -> 0.196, 13.1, 13.3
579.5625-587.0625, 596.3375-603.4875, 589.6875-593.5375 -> 0.387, 12.5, 11.2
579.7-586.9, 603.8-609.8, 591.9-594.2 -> 0.330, 12.5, 13.4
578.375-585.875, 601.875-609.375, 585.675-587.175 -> 0.192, 12.9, 13.1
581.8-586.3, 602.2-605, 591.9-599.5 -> 0.236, 12.1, 12.7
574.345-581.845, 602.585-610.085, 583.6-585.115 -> 0.061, 13.4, 13.3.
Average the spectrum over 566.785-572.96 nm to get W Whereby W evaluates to 11.6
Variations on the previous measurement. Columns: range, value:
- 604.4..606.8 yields 13.4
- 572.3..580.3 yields 13.1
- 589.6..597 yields 9.02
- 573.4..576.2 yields 13.3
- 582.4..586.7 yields 12.1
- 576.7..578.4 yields 12.9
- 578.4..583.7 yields 13.3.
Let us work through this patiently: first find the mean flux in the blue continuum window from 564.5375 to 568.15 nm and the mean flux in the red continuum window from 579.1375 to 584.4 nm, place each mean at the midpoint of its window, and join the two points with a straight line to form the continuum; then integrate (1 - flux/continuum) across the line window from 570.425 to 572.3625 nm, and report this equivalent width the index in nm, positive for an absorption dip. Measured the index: -0.14 nm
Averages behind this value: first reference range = 10.7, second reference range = 13.2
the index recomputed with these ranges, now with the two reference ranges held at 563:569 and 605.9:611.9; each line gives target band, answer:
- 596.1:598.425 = 0.47 nm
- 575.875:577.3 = -0.15 nm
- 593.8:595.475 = 0.35 nm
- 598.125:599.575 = 0.21 nm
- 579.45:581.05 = -0.39 nm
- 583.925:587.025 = 0.11 nm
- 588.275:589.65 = 0.77 nm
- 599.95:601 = 0.17 nm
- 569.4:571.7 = -0.25 nm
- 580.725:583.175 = -0.16 nm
